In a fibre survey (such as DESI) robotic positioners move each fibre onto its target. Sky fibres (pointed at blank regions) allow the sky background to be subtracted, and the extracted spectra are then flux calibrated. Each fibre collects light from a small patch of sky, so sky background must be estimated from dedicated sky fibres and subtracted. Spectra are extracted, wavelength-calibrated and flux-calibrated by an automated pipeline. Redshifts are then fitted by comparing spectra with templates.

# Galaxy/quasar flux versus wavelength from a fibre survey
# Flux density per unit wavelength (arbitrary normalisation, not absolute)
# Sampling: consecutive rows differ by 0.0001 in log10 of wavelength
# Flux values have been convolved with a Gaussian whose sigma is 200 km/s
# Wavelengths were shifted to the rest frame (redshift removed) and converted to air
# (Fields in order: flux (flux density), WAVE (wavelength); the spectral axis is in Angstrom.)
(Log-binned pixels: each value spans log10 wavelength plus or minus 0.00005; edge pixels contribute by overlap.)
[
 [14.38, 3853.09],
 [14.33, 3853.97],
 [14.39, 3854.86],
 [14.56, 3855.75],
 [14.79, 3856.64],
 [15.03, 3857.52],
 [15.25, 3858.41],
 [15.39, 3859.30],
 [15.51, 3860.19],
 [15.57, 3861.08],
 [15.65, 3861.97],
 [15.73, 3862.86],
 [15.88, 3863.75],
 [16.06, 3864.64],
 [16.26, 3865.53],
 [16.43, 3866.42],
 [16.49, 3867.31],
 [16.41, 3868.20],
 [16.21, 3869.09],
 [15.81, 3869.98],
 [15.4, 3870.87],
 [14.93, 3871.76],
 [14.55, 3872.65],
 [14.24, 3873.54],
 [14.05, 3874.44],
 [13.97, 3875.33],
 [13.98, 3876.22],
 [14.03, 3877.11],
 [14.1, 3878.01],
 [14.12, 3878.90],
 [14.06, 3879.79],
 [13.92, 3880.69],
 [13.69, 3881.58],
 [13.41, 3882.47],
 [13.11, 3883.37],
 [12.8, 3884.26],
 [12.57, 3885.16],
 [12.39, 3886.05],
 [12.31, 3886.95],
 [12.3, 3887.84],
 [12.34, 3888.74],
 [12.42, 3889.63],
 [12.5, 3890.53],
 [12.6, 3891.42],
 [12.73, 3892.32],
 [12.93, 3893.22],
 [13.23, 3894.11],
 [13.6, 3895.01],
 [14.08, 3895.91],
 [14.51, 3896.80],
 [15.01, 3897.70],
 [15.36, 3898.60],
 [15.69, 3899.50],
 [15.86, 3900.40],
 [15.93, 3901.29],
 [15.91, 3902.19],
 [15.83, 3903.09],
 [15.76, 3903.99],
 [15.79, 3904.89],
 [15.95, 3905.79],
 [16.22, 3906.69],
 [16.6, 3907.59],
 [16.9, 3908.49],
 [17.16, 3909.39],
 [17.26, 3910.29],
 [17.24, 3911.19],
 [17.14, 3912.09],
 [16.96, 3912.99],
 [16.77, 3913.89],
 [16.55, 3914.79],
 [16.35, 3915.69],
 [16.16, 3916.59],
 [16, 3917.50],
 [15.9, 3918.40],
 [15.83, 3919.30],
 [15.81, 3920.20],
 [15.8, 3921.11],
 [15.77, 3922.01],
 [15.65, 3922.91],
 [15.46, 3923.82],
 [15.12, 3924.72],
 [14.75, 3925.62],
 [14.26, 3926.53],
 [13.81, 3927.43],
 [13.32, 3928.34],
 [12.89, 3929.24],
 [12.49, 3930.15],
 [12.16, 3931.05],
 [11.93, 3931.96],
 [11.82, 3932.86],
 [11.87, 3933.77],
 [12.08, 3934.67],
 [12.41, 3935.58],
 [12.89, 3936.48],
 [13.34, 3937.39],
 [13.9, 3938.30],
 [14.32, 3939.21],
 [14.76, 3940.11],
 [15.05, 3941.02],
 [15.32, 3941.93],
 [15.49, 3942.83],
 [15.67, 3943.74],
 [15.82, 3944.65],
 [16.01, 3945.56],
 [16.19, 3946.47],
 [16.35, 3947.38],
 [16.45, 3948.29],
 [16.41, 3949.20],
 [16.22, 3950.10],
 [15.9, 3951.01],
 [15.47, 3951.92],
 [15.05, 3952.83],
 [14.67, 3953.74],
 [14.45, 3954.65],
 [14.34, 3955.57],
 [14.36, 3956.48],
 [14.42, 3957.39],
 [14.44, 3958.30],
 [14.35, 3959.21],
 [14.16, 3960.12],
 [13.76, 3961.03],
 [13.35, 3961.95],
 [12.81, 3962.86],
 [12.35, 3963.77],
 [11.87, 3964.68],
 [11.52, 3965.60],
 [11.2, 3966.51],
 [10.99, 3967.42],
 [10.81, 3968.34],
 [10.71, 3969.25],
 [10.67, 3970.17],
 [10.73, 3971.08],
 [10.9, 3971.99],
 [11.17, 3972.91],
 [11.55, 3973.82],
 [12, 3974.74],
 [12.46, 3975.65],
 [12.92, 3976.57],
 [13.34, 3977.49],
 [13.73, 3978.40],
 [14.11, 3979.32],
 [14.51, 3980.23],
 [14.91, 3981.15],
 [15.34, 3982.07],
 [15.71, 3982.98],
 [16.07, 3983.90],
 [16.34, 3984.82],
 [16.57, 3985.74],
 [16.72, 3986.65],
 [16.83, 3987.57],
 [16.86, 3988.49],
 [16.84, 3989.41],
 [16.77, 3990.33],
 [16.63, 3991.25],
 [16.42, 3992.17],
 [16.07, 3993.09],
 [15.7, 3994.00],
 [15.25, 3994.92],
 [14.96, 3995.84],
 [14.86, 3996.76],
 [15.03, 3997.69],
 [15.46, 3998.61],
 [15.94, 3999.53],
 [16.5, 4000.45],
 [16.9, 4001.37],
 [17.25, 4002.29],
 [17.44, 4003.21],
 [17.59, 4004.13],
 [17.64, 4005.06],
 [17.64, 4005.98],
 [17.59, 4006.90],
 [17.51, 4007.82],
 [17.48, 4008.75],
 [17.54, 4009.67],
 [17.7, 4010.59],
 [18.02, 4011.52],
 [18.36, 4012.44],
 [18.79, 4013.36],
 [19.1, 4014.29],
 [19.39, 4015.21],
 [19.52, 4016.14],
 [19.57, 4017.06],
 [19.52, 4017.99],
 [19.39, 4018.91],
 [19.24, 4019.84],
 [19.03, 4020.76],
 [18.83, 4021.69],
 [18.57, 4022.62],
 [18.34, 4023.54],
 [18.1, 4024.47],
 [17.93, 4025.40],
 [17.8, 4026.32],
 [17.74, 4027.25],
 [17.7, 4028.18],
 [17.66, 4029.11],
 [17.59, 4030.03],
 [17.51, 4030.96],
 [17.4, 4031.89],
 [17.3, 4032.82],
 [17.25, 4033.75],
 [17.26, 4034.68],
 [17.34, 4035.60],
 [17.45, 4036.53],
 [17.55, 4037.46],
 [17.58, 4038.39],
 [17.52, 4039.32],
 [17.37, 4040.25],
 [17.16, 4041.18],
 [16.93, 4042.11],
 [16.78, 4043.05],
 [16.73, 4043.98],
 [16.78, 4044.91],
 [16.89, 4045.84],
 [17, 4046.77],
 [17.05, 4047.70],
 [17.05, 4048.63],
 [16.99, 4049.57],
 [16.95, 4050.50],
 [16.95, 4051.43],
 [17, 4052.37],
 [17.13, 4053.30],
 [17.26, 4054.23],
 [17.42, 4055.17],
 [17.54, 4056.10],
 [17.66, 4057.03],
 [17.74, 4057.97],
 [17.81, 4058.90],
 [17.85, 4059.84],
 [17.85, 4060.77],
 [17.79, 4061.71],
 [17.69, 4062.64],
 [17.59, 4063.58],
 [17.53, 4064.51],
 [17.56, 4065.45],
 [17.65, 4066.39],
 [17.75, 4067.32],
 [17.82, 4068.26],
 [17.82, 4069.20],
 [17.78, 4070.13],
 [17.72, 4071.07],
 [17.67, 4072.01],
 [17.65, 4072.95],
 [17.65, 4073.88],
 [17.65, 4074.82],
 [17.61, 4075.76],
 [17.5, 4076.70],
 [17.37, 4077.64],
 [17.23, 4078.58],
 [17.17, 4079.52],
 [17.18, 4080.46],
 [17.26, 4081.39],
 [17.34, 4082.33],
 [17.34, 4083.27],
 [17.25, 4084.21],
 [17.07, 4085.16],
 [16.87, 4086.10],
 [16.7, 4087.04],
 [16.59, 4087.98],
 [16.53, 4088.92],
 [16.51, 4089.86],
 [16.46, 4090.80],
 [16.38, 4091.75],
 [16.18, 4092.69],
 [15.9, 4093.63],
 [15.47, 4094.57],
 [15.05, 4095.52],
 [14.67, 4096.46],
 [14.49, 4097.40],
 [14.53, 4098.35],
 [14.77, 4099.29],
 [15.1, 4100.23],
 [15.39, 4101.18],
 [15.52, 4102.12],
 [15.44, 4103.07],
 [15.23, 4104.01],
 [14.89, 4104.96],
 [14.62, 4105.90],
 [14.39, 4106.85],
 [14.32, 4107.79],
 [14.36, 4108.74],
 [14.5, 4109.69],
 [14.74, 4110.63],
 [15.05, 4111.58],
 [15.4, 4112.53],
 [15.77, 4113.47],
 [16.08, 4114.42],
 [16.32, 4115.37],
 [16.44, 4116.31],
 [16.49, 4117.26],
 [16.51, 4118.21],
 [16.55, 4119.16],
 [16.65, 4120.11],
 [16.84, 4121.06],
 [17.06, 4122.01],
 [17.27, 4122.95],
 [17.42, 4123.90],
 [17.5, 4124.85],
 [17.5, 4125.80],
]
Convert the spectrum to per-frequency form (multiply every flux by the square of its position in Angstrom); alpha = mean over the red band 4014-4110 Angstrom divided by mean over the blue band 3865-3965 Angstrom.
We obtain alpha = 1.25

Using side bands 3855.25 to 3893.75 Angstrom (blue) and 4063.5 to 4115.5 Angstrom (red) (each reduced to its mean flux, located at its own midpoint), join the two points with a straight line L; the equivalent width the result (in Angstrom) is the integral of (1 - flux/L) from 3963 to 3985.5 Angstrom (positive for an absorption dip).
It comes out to 3.65 Angstrom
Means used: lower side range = 14.3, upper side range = 16.3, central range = 12.8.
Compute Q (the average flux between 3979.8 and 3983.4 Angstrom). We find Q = 15.1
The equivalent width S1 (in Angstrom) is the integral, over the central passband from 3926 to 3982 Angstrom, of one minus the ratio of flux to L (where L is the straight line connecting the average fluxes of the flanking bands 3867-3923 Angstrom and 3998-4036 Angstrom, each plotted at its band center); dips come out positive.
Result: 9.5 Angstrom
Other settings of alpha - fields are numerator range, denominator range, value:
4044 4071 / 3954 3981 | 1.43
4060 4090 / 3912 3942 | 1.29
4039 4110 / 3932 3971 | 1.28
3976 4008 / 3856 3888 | 1.16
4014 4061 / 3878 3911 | 1.33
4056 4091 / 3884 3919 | 1.27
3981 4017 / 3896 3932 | 1.14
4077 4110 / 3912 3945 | 1.18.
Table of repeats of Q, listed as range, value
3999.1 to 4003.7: 16.8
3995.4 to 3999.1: 15.1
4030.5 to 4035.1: 17.3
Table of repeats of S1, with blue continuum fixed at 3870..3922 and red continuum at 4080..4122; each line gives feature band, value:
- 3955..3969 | 2.0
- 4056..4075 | -2.5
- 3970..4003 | 0.8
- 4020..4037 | -2.6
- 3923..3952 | 1.2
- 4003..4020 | -3.3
